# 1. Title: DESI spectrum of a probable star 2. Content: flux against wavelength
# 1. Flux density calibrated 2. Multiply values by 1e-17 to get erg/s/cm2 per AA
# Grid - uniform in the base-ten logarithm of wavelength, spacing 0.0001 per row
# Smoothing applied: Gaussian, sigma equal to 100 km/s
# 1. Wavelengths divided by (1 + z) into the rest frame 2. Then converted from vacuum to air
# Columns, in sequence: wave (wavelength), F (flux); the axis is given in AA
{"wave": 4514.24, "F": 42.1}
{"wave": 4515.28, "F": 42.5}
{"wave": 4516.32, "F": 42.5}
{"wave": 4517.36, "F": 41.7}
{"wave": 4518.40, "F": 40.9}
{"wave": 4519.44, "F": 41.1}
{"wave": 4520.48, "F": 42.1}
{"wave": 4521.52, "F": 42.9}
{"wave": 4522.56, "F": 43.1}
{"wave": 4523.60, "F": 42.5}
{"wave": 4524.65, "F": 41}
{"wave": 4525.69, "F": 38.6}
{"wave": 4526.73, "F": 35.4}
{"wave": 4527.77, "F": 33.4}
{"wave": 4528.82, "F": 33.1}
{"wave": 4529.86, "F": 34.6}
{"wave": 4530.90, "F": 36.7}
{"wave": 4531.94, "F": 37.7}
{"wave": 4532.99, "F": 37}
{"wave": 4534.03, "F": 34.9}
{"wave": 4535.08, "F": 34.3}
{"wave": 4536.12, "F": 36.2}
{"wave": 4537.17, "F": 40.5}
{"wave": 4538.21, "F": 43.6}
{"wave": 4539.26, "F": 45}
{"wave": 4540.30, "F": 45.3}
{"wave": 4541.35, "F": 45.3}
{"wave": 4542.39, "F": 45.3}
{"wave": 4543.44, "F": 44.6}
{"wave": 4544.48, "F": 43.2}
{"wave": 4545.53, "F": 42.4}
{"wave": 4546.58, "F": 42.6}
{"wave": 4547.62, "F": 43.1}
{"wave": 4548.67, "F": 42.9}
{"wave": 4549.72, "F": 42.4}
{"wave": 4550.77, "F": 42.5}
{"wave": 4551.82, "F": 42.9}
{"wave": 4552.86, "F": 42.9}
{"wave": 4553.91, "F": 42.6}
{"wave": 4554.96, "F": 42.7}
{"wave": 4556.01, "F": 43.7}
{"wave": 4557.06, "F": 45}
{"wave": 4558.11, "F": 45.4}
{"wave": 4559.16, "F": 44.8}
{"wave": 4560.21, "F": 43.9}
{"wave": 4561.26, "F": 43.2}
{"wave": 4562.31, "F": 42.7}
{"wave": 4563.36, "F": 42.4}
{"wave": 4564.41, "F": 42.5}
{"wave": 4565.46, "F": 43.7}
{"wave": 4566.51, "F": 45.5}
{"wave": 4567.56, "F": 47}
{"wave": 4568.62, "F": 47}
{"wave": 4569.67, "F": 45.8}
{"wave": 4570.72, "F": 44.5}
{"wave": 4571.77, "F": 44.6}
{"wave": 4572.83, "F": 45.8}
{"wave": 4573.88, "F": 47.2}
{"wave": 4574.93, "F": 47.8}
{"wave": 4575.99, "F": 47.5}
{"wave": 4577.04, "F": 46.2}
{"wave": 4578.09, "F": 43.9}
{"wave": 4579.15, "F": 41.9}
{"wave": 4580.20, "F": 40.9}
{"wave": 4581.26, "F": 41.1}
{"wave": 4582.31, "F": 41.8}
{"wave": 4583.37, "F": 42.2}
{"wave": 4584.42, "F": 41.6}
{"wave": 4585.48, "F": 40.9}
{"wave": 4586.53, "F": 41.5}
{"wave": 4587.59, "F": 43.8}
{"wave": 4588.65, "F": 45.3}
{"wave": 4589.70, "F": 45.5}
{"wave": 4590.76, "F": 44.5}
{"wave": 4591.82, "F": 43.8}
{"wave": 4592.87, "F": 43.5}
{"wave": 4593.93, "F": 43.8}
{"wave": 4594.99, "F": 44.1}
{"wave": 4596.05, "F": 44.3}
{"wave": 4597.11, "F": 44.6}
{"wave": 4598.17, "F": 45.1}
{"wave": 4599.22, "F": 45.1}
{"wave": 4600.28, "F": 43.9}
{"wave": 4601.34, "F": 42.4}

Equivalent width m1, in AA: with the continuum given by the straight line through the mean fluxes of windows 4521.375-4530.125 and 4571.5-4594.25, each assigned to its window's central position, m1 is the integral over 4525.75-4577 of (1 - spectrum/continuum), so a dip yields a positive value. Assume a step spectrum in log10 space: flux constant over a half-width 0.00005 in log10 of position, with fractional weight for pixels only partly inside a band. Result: -2.0 AA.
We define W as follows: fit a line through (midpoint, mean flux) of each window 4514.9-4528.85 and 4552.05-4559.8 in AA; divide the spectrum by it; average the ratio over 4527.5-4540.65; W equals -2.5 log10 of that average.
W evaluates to 0.10 mag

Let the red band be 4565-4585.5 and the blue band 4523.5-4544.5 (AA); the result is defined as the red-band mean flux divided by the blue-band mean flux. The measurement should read 1.13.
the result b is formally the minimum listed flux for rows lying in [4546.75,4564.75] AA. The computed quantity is 42.4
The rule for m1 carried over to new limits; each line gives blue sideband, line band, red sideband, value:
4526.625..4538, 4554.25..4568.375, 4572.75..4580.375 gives -0.65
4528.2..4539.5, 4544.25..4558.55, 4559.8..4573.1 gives -0.68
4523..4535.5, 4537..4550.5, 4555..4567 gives -1.26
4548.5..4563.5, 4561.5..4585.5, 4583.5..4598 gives -0.37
